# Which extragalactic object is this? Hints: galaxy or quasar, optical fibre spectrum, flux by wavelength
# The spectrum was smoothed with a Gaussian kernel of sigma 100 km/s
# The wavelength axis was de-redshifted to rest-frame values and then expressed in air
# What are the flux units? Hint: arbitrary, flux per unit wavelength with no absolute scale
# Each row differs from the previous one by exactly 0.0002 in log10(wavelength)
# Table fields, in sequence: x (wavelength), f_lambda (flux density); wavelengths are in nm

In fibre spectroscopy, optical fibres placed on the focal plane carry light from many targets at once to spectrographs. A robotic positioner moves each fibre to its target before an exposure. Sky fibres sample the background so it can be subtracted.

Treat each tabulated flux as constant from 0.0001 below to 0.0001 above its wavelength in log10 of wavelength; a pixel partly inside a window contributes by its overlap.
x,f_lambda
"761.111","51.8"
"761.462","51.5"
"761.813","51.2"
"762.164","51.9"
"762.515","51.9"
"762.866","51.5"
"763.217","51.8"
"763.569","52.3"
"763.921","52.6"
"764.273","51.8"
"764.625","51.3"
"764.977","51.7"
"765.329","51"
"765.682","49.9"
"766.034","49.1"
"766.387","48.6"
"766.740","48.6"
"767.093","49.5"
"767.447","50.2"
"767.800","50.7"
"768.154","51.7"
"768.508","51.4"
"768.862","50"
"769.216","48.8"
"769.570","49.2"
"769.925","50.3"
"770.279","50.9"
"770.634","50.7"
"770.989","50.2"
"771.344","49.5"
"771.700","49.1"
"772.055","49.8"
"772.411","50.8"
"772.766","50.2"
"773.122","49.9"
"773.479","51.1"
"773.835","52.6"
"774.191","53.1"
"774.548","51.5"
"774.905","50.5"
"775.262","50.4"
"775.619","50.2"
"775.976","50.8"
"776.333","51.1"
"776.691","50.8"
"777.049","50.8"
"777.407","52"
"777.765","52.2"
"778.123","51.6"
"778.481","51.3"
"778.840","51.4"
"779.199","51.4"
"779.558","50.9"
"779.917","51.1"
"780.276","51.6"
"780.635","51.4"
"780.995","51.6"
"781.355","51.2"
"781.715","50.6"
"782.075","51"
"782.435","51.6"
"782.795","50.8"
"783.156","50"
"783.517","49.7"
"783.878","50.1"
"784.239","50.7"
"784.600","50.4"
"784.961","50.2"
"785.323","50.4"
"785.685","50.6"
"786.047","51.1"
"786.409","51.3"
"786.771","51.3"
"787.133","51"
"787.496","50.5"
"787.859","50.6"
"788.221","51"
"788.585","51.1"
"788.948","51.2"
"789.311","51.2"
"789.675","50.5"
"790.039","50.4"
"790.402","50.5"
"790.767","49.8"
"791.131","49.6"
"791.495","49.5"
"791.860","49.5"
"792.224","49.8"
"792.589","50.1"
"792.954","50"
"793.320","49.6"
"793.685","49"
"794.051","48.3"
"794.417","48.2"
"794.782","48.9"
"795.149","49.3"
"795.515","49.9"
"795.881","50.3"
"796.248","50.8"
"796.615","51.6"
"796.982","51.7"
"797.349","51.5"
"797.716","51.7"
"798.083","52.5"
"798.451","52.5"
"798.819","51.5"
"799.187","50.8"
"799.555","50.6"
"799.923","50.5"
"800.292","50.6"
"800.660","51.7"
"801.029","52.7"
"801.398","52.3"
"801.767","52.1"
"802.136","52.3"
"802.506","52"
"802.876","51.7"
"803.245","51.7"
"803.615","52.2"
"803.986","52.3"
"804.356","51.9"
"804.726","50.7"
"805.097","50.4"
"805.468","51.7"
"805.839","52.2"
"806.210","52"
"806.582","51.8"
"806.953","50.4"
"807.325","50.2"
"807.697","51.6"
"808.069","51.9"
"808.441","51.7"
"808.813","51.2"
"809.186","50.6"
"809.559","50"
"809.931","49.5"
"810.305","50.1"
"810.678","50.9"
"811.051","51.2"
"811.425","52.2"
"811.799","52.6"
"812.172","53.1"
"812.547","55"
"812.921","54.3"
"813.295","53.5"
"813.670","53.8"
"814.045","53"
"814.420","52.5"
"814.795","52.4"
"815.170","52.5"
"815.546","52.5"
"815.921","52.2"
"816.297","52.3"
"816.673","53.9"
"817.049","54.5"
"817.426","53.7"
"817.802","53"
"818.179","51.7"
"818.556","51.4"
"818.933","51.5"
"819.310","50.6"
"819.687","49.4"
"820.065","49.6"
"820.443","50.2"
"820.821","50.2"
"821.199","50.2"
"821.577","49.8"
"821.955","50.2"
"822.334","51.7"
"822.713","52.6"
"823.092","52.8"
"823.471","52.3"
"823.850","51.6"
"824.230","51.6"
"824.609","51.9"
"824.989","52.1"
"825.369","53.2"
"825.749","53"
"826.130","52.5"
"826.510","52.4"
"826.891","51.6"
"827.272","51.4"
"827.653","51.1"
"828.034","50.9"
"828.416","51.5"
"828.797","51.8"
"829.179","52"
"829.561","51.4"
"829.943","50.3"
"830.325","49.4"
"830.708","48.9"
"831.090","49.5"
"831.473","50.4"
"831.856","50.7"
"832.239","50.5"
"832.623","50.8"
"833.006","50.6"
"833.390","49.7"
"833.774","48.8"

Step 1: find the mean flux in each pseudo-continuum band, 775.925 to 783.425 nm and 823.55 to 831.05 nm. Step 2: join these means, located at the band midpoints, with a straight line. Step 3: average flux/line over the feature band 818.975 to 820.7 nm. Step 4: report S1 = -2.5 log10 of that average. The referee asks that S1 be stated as 0.03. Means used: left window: 51.2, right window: 51.5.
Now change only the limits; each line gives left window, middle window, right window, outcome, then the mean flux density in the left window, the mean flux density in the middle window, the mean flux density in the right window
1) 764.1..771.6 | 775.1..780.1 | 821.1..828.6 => -0.01 mag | 50.2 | 51.2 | 51.7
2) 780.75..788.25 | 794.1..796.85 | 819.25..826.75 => 0.02 mag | 50.7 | 49.8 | 51.4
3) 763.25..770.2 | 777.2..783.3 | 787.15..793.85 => -0.02 mag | 50.5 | 51.3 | 50.2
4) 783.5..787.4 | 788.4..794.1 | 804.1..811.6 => 0.02 mag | 50.7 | 50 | 51.1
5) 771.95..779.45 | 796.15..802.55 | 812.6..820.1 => 0.01 mag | 51.1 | 51.6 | 52.5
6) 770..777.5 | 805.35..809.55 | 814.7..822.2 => 0.00 mag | 50.7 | 51.3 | 51.6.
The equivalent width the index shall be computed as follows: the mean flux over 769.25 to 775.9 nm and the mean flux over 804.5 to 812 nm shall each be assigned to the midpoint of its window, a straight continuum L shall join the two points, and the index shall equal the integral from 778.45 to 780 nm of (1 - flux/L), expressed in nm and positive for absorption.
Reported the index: -0.02 nm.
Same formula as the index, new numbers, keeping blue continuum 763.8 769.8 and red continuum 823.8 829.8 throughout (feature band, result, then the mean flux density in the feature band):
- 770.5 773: 0.02 nm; 50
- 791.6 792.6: 0.02 nm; 49.7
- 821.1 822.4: 0.03 nm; 50.4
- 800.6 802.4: -0.04 nm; 52.2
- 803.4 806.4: -0.02 nm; 51.7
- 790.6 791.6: 0.03 nm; 49.7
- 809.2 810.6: 0.04 nm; 50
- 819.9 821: 0.04 nm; 50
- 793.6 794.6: 0.05 nm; 48.5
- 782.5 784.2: 0.02 nm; 50.3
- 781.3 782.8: -0.01 nm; 51.1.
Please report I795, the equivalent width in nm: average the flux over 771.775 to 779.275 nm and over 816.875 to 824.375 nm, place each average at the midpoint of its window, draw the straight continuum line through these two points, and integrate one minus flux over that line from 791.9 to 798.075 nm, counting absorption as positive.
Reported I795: 0.14 nm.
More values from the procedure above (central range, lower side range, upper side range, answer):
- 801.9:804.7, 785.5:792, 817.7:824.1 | -0.062 nm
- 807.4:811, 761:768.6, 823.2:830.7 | 0.043 nm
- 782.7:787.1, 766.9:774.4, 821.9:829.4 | 0.024 nm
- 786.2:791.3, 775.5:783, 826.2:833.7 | 0.041 nm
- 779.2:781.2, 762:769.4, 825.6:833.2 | -0.020 nm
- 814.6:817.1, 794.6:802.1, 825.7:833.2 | -0.085 nm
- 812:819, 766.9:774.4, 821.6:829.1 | -0.191 nm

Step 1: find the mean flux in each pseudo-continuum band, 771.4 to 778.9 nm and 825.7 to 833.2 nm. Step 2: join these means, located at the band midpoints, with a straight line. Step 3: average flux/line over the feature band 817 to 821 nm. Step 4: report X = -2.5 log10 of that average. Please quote -0.01 mag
